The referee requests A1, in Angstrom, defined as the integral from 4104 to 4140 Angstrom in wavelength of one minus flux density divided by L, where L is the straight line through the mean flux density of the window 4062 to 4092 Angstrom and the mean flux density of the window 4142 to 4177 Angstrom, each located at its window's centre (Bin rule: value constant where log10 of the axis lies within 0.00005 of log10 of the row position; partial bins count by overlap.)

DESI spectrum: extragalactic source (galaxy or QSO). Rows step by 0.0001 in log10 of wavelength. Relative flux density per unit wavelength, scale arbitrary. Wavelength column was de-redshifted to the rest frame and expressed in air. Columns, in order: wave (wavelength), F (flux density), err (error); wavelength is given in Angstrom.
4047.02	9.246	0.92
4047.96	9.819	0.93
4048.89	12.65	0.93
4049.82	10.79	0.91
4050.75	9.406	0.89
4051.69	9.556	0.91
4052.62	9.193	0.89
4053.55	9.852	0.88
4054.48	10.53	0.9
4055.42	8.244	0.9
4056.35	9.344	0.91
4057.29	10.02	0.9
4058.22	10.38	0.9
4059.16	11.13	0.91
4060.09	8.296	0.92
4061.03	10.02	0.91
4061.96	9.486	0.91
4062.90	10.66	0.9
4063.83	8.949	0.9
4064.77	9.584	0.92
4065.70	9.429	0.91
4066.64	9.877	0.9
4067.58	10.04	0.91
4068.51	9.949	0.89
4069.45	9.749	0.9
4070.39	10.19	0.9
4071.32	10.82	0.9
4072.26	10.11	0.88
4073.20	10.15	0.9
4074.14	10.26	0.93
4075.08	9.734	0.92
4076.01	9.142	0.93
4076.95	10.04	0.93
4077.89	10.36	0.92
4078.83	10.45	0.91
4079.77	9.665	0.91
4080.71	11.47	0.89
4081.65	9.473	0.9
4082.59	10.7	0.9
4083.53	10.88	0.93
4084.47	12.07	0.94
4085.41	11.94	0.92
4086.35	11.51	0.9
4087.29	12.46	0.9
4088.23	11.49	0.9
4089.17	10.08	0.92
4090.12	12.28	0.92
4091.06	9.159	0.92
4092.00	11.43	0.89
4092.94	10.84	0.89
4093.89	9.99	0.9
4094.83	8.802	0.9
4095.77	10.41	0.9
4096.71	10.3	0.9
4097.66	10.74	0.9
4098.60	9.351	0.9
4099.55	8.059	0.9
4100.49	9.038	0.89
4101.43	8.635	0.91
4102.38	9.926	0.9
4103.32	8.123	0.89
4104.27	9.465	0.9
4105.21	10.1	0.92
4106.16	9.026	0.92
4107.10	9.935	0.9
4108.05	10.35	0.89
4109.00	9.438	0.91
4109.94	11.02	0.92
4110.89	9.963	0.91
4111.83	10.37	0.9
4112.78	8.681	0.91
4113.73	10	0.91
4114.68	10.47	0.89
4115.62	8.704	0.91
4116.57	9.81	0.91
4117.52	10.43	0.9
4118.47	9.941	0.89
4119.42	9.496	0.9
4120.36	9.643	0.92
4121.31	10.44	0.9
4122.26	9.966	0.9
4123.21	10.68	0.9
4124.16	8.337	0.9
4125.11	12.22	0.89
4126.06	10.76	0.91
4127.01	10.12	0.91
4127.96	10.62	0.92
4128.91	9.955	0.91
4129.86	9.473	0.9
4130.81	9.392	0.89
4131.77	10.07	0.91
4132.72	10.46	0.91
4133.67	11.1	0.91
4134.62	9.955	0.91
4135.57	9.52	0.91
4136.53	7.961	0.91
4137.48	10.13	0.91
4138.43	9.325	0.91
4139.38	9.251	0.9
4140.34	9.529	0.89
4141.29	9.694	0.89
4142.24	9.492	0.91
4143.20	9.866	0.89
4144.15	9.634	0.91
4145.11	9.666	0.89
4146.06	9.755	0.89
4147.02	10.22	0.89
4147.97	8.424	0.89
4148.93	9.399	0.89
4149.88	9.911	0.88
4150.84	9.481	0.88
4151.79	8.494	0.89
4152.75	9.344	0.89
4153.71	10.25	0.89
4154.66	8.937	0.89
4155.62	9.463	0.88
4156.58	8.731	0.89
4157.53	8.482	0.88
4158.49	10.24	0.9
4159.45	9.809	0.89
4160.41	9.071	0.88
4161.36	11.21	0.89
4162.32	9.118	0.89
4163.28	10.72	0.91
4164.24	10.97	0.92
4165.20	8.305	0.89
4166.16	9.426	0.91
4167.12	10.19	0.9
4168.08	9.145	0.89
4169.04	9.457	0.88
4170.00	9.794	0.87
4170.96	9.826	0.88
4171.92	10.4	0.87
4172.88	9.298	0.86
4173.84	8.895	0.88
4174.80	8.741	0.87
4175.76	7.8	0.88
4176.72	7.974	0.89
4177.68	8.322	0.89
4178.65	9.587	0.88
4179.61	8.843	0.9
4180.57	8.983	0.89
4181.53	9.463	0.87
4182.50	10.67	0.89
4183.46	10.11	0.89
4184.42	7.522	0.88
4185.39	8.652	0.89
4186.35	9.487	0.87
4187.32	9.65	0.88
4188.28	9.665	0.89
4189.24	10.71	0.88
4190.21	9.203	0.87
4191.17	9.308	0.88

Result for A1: -0.1 Angstrom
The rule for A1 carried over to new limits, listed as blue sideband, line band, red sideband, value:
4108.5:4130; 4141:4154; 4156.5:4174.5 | 0.4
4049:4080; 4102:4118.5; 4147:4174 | 0.0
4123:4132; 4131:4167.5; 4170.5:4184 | 0.4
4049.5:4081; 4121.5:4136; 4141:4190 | -0.9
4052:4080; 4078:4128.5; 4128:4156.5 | -2.3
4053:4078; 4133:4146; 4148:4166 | -0.1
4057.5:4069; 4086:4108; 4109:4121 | -0.4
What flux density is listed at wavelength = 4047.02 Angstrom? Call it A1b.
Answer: 9.246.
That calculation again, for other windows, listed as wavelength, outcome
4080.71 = 11.47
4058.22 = 10.38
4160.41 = 9.071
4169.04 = 9.457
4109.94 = 11.02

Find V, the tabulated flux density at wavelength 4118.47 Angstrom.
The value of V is 9.941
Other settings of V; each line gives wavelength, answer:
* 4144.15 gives 9.634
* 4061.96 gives 9.486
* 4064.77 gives 9.584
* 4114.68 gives 10.47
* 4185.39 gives 8.652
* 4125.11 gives 12.22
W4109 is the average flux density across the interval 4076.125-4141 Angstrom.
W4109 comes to 10.1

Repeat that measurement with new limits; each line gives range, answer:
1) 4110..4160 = 9.74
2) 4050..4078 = 9.82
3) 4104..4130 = 9.99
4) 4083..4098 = 10.9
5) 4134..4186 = 9.4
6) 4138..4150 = 9.54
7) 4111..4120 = 9.78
